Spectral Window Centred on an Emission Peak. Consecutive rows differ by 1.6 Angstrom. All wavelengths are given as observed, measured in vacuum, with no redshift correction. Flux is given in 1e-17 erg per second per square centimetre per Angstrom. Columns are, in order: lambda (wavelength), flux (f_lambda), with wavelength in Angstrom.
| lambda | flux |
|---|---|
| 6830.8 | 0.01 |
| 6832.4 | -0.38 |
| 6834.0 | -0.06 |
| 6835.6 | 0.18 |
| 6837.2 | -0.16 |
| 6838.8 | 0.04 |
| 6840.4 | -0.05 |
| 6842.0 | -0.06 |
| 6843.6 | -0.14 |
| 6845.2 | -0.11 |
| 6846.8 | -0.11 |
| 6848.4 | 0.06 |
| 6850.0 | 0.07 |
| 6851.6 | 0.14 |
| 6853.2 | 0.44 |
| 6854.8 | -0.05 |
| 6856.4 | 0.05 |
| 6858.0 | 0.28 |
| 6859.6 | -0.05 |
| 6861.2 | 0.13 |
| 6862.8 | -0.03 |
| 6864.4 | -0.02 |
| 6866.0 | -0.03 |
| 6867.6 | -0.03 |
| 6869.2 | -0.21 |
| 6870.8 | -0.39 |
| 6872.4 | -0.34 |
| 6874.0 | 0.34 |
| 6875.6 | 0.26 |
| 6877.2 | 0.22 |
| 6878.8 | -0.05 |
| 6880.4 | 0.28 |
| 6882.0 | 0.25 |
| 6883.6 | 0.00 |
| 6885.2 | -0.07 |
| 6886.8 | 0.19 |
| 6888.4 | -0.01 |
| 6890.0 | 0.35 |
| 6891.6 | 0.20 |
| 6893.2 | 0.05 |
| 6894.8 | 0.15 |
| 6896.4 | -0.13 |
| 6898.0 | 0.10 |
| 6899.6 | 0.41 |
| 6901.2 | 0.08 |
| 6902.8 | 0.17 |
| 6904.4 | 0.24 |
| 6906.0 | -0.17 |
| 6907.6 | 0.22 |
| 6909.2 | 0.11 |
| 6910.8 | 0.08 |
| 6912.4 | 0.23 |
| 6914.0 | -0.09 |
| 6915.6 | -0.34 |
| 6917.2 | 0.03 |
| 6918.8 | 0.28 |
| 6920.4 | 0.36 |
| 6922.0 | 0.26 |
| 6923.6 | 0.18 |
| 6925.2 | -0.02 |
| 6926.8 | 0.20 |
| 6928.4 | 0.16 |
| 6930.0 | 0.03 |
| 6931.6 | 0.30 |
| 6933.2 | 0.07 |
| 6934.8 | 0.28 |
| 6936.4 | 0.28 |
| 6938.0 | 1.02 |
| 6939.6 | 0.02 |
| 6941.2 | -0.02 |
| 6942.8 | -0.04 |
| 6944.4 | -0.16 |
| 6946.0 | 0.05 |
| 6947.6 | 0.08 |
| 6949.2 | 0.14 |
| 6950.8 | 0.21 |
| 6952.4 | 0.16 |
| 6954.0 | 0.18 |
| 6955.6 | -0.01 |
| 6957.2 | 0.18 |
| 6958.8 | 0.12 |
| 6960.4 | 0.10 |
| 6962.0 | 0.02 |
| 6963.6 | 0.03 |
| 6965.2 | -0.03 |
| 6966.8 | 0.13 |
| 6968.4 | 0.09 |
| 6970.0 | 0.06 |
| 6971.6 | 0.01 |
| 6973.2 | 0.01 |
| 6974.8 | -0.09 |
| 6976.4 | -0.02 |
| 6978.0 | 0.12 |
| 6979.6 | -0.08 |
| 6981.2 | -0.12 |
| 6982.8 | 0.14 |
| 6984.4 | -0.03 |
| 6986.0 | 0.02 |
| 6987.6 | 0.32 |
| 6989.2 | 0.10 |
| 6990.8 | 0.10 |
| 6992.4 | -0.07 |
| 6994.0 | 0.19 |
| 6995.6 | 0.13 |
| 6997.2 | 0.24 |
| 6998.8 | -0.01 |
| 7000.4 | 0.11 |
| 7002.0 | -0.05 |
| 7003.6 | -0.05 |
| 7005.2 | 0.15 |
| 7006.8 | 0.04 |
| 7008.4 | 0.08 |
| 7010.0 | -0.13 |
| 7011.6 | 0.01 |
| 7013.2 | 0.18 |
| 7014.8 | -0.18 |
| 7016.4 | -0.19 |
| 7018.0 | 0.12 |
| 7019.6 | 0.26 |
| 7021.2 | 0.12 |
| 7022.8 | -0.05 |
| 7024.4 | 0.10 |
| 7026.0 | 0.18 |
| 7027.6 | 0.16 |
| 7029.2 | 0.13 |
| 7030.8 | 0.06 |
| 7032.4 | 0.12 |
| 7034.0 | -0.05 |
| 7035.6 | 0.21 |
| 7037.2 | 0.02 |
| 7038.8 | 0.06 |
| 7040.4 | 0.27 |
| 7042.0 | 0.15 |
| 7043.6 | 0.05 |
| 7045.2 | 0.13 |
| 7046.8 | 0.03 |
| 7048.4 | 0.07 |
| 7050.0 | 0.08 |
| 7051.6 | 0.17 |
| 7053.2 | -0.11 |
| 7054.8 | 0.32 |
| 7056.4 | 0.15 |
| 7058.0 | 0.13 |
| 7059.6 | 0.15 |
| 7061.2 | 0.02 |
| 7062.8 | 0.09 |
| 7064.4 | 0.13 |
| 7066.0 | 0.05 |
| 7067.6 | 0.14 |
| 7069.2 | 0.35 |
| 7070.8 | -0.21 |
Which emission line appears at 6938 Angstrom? H-alpha 6563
